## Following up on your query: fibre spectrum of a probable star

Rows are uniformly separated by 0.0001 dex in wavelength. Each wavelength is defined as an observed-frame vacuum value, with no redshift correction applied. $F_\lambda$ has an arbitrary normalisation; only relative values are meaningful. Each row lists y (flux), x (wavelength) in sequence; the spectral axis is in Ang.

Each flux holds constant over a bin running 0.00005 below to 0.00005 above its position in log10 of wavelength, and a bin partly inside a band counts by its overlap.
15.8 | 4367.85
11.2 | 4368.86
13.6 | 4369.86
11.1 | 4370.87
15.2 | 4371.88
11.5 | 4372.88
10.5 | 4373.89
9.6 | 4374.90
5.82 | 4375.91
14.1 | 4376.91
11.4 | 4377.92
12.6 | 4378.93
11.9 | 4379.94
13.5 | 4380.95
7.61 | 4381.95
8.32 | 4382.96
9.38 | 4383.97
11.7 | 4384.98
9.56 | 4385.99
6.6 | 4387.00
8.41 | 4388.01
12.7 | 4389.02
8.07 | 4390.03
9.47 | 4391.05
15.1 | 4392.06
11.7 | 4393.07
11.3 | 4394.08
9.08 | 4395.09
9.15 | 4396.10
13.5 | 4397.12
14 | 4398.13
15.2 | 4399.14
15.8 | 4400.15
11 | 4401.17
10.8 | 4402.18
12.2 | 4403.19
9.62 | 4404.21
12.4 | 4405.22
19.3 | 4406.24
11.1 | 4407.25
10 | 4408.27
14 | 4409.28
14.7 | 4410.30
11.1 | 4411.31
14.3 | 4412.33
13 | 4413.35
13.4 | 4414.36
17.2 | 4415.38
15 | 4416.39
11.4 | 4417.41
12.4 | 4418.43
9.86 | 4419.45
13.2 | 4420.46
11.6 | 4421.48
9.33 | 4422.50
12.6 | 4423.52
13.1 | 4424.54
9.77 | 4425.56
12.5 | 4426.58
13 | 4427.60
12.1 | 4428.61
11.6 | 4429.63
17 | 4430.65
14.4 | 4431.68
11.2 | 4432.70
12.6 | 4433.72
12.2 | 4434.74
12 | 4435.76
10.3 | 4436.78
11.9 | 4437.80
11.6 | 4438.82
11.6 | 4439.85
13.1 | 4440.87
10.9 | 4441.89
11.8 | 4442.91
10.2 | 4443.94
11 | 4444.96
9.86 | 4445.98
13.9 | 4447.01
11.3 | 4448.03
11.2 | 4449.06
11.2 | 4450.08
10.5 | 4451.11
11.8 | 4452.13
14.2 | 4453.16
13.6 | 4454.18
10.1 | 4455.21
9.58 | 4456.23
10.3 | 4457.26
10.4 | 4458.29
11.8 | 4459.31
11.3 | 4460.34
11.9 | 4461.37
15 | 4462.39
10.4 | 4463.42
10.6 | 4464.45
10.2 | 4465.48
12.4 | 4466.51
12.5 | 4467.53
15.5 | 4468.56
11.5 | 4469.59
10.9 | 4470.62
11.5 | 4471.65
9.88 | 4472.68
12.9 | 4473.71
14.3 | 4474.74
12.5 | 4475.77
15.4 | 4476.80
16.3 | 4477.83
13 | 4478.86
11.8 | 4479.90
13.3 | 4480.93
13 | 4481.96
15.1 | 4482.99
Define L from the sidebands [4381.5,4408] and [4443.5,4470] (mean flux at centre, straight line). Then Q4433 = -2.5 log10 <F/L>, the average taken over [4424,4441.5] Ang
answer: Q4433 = -0.078 mag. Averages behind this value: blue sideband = 11.3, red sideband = 11.6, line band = 12.3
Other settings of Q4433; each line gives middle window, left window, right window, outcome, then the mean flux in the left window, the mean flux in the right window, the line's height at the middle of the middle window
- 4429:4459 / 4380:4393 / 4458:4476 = -0.03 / 10.2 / 12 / 11.5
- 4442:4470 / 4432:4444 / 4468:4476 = 0.04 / 11.7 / 12.4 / 12.1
